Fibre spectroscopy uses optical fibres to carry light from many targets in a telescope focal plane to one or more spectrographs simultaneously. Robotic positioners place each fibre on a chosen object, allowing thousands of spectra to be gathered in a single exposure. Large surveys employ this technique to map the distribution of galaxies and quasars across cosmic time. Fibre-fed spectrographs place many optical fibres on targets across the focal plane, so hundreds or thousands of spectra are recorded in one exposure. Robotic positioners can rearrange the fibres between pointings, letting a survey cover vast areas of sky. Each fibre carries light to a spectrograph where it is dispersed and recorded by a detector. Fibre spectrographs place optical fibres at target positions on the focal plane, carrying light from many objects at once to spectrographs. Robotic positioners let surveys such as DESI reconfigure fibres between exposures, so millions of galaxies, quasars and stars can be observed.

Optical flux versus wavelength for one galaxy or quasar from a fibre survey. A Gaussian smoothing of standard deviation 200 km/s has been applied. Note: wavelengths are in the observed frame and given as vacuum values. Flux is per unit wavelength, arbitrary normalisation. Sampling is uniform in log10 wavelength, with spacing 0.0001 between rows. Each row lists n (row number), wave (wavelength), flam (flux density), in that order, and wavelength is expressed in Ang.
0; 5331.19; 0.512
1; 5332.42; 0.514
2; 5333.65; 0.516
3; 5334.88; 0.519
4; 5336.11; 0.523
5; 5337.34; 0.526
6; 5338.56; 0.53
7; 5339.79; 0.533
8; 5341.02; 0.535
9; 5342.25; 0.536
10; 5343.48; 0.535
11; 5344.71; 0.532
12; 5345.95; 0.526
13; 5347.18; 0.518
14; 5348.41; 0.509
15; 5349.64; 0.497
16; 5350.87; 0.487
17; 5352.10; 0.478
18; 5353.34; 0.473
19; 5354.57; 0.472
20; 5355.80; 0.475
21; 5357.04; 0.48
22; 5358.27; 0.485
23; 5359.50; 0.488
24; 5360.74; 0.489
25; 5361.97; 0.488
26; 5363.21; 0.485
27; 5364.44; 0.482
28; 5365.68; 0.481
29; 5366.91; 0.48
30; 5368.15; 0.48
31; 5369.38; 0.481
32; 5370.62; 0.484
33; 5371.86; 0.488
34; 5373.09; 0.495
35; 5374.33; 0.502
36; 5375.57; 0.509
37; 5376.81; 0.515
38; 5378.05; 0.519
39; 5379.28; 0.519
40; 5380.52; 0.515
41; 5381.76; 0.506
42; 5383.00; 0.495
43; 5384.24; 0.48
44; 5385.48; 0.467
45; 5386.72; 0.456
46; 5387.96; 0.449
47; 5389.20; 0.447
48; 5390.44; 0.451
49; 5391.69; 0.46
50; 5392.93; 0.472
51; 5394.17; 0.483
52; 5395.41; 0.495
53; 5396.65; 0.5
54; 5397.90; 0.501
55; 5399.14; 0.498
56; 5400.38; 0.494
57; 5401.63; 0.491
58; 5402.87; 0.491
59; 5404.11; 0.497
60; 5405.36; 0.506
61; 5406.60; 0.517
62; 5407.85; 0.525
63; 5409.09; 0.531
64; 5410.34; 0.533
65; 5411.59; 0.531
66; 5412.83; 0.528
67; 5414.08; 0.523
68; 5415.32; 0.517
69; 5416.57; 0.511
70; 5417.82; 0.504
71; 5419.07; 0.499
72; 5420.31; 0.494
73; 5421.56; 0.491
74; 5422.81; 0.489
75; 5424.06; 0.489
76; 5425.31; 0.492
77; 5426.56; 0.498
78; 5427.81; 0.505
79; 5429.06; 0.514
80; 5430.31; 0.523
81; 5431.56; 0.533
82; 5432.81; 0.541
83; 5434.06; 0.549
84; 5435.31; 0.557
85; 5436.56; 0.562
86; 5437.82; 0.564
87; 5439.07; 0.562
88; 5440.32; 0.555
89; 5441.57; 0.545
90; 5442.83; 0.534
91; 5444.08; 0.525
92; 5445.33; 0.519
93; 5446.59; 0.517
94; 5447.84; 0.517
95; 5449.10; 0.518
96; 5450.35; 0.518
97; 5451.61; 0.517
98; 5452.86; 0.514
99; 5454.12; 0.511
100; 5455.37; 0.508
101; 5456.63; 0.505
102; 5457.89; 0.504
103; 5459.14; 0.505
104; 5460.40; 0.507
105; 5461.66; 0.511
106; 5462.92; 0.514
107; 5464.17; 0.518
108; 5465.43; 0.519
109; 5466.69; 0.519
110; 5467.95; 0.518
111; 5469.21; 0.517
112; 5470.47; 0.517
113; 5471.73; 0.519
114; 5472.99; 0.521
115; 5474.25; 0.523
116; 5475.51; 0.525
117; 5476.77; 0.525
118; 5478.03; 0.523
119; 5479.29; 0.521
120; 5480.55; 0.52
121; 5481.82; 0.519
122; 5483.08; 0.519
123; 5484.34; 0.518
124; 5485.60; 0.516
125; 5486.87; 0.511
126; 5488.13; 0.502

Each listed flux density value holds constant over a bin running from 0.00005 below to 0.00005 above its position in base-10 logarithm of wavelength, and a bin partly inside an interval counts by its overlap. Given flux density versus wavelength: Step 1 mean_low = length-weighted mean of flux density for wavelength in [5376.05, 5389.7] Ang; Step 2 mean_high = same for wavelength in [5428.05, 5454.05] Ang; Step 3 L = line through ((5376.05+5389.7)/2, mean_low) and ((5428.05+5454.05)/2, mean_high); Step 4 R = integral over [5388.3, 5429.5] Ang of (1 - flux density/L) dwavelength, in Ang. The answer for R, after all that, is 0.8 Ang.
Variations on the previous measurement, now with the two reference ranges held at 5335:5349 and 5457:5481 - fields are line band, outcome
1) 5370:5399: 2.01 Ang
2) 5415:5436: 0.34 Ang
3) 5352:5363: 0.94 Ang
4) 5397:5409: 0.43 Ang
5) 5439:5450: -0.24 Ang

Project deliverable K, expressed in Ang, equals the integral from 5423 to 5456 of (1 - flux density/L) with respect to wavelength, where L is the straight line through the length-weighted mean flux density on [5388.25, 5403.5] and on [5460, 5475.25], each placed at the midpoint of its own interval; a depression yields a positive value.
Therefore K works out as -1.5 Ang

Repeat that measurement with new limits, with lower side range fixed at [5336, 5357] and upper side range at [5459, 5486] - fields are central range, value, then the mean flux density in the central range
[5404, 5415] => -0.2 Ang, 0.522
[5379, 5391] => 0.8 Ang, 0.477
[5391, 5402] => 0.5 Ang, 0.488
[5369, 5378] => 0.2 Ang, 0.498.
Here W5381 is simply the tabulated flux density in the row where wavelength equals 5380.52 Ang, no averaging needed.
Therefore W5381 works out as 0.515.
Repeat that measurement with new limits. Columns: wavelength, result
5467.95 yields 0.518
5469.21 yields 0.517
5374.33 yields 0.502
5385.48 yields 0.467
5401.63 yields 0.491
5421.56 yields 0.491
